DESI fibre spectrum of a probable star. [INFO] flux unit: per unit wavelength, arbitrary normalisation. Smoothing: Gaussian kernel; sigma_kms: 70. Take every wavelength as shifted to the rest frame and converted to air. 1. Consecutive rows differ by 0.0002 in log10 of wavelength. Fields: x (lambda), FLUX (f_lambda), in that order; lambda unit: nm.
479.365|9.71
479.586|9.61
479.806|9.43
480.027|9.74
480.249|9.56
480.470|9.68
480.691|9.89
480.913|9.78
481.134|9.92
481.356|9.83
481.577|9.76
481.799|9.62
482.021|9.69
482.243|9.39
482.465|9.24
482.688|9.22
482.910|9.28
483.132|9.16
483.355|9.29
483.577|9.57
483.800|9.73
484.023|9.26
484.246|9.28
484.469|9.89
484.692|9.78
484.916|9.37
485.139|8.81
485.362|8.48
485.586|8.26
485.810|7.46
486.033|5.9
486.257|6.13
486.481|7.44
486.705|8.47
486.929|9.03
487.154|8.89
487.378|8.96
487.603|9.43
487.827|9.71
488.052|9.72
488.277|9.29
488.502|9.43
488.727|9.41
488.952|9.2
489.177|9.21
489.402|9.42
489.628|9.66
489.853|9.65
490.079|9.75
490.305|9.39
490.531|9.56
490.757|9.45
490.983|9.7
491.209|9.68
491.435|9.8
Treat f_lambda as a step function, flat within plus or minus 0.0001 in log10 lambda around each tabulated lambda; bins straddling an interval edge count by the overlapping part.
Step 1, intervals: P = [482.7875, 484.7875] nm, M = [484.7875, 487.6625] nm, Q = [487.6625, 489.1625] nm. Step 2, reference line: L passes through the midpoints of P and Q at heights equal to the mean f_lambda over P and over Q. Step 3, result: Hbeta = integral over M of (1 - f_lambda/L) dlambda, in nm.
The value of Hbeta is 0.39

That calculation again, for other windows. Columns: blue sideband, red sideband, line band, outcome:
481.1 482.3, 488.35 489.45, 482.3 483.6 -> 0.05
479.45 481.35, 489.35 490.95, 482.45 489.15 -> 0.50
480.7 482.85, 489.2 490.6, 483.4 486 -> 0.16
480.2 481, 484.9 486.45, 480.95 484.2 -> -0.21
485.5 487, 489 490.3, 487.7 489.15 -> -0.11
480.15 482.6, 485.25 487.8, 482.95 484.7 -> -0.11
